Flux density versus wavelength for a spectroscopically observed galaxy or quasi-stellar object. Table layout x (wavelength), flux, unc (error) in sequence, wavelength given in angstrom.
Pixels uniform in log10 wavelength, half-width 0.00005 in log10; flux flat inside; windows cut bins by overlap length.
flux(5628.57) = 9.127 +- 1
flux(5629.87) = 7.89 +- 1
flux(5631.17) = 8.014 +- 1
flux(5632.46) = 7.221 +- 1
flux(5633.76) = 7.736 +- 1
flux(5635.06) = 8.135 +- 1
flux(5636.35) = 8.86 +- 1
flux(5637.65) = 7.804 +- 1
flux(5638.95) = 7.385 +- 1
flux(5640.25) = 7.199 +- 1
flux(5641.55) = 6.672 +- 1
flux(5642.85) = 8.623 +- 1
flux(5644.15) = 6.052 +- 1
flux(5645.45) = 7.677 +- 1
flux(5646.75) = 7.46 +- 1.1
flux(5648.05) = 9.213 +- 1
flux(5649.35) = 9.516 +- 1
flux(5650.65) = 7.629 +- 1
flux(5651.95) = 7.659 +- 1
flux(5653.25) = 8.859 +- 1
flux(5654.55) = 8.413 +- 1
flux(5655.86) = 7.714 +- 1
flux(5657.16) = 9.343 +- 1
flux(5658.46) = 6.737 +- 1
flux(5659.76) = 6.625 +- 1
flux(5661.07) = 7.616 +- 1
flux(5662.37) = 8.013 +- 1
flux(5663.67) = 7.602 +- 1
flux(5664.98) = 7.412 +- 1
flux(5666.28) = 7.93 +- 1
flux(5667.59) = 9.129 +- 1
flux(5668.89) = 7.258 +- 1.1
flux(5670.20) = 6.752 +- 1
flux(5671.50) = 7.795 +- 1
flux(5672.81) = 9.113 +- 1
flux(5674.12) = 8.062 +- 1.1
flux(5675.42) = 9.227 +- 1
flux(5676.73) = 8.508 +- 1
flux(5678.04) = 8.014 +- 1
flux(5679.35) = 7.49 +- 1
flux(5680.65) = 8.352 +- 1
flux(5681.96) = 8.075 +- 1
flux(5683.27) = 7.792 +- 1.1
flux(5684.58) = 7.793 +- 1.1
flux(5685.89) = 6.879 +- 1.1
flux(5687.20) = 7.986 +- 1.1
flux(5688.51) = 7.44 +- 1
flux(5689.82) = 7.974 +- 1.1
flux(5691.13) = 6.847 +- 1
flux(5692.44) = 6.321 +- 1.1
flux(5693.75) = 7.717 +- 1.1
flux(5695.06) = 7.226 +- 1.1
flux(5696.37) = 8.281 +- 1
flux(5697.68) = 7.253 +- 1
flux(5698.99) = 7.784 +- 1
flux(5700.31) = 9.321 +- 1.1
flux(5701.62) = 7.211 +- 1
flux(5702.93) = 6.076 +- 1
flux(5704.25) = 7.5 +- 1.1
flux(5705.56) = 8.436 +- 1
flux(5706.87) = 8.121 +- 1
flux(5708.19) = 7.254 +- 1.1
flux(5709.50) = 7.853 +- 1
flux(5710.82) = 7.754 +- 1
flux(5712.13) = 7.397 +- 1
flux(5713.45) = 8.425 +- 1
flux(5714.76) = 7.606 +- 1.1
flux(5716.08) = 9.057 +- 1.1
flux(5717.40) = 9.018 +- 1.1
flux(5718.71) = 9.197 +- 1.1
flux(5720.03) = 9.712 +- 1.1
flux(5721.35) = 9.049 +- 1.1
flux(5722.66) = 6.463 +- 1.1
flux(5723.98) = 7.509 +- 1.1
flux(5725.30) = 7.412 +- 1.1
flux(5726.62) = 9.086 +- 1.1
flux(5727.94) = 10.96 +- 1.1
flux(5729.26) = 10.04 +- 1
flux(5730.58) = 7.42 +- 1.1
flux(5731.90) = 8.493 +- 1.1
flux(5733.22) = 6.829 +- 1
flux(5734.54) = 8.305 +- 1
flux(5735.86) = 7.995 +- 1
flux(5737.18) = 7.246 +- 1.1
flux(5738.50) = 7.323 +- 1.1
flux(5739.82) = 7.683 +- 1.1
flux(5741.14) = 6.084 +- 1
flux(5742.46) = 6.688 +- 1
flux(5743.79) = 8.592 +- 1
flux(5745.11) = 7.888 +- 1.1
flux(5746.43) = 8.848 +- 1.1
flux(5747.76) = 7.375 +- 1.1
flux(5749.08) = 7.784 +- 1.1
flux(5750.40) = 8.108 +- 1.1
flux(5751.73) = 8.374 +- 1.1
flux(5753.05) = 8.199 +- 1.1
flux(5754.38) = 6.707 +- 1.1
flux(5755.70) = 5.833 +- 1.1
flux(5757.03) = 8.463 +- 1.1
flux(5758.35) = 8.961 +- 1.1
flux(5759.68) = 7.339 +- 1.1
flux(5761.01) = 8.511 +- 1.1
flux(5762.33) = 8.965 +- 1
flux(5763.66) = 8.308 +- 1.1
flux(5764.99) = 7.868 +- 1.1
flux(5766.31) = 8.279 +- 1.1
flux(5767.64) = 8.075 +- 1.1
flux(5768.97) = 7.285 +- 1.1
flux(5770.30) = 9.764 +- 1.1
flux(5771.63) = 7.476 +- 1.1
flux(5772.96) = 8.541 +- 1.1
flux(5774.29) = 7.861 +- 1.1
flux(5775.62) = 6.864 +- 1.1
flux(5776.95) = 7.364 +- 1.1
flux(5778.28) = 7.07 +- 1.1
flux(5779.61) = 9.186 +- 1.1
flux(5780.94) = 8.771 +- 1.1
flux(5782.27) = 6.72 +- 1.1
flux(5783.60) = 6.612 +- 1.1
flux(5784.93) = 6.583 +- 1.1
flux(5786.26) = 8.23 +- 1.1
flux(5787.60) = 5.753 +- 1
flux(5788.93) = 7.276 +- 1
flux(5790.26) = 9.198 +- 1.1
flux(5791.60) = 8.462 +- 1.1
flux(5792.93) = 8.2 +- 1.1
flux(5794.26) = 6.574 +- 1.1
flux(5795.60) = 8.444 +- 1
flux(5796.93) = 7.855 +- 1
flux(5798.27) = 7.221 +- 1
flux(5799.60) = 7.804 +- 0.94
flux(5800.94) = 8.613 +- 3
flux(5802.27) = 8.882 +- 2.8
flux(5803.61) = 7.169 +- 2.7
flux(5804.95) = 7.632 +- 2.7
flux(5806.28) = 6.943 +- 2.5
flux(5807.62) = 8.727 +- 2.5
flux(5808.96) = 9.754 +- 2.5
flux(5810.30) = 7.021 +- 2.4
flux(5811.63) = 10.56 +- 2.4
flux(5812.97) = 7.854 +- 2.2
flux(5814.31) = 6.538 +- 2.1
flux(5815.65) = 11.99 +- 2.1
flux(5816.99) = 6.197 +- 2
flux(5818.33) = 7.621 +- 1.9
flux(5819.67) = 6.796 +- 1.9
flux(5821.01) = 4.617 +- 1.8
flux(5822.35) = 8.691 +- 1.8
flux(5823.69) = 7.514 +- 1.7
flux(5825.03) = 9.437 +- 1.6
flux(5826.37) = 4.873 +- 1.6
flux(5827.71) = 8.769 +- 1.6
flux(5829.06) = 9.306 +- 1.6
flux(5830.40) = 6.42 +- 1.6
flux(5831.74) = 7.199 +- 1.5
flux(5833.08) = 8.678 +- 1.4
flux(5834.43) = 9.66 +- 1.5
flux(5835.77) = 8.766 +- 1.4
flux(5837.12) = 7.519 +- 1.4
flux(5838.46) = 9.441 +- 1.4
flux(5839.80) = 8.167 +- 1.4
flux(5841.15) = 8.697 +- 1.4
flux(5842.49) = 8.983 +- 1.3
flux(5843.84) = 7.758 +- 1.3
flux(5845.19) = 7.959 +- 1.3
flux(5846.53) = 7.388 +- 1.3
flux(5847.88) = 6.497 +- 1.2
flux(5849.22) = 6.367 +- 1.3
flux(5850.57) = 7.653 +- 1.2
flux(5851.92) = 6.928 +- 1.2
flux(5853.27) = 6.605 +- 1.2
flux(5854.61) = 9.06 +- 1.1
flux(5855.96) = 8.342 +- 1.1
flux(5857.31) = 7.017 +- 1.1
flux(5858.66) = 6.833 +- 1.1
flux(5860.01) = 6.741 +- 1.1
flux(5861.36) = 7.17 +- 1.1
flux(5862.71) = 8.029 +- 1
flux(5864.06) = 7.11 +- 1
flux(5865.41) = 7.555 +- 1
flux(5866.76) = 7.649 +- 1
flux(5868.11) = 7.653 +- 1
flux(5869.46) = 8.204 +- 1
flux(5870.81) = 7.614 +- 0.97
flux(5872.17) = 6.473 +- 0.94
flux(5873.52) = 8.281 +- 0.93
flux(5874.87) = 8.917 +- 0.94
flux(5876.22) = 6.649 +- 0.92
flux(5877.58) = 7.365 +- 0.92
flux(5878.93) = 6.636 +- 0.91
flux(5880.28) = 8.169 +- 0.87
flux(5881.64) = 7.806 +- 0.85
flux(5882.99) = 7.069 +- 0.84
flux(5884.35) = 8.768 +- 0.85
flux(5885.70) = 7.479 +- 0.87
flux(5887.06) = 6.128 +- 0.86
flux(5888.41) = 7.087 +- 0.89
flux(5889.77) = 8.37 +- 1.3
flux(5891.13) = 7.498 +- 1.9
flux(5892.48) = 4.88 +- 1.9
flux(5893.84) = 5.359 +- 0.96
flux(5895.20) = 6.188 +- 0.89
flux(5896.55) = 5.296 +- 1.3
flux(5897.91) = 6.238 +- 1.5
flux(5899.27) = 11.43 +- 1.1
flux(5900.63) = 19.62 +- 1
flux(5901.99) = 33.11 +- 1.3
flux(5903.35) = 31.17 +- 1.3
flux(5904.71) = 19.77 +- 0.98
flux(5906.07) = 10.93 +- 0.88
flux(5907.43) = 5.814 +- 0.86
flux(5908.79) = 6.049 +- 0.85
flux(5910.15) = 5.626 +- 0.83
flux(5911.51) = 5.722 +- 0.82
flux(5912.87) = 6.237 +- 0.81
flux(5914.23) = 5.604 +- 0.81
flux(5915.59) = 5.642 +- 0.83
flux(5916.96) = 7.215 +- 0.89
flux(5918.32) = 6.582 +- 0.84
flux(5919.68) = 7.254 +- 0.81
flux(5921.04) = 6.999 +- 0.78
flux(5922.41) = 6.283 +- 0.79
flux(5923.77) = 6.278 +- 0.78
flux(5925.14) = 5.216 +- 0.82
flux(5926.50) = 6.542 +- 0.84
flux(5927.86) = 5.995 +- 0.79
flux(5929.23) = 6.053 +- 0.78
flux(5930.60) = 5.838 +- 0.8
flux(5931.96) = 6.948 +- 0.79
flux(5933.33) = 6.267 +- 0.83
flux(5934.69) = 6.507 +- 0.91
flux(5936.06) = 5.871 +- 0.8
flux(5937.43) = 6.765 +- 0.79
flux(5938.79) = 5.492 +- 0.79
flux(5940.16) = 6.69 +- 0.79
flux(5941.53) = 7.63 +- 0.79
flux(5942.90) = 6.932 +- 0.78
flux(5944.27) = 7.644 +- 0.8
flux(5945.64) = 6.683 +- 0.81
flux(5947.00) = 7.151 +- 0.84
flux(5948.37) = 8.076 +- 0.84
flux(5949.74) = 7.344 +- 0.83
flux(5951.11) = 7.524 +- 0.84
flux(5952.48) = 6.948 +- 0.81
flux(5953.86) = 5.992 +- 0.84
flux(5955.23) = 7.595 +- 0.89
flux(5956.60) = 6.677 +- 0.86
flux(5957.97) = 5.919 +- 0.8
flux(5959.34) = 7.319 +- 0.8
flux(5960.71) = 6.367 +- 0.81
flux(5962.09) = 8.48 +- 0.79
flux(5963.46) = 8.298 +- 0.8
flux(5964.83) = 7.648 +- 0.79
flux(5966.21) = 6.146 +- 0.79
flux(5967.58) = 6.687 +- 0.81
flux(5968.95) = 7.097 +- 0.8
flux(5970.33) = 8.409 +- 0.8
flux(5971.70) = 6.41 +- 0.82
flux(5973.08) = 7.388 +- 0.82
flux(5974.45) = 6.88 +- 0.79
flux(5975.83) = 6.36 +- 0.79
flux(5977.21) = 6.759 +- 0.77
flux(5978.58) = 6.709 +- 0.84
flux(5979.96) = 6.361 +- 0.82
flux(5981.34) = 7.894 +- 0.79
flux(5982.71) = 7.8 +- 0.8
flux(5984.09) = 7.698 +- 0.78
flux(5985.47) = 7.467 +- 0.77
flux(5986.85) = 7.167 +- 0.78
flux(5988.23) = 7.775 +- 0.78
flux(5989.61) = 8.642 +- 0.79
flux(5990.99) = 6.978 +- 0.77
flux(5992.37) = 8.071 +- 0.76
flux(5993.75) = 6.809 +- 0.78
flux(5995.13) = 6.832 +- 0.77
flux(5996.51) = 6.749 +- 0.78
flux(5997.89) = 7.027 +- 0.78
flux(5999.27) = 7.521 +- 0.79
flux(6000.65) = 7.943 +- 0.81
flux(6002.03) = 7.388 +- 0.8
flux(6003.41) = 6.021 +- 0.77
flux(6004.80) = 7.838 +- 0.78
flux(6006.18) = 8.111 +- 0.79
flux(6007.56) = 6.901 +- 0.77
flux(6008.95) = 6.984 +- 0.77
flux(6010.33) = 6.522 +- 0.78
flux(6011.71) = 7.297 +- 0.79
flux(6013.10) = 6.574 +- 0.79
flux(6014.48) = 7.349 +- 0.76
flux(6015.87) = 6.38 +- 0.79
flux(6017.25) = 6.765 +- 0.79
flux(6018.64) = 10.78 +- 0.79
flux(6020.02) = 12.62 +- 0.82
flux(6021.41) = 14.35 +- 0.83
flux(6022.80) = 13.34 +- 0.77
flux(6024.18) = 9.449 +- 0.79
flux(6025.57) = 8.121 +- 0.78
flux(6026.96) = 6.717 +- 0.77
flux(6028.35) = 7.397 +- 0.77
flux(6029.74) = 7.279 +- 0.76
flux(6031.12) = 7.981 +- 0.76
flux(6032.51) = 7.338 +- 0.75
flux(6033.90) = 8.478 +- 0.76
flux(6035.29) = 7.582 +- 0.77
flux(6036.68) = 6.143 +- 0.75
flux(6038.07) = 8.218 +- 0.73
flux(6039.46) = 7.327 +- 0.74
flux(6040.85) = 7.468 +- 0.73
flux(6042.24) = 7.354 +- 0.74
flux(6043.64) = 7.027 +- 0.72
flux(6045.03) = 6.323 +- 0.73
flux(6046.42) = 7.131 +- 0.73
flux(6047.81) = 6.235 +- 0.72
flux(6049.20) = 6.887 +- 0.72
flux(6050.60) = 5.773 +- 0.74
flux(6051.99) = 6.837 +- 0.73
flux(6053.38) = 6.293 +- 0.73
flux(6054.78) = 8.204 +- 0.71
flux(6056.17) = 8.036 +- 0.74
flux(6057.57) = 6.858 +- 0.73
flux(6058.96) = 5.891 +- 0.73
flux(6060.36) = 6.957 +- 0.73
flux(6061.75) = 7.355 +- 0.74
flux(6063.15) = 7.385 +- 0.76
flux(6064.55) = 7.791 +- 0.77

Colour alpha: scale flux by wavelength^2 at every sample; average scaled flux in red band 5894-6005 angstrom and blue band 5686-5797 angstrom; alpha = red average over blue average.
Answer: 1.07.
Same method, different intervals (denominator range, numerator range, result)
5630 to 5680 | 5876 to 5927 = 1.22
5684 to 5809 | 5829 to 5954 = 1.07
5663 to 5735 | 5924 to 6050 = 1.01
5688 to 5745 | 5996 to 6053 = 1.09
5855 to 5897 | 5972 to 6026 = 1.12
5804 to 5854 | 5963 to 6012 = 0.97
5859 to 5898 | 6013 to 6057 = 1.16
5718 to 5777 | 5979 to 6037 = 1.07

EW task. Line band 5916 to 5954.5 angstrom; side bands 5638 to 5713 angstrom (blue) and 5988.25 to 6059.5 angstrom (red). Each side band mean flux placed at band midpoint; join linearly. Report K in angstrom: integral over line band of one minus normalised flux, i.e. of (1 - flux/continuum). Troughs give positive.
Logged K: 5.1 angstrom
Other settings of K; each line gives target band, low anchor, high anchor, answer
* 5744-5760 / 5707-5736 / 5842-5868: 0.51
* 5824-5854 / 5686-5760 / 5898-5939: 2.68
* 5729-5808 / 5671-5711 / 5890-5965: 0.87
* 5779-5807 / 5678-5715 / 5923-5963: -1.64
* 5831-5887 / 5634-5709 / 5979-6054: 0.11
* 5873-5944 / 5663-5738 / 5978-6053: -4.57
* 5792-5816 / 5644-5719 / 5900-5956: 0.09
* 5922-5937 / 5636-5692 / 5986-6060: 2.97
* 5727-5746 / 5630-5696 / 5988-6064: -0.52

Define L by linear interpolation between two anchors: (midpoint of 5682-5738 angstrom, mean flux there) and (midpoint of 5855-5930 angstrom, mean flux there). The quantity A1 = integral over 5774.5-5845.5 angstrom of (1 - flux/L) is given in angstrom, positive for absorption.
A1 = 2.5 angstrom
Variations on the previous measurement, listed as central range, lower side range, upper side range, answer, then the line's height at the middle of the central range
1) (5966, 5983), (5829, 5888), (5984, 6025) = 2.09 angstrom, 7.98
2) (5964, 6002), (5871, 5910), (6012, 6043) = 6.97 angstrom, 8.87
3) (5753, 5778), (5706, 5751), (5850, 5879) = 0.03 angstrom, 7.92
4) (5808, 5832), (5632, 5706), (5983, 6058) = -0.36 angstrom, 7.75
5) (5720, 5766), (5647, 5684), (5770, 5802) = -0.72 angstrom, 7.87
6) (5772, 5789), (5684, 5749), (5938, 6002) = 0.57 angstrom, 7.71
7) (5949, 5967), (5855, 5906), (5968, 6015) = 1.76 angstrom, 7.87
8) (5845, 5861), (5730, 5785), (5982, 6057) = 1.02 angstrom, 7.75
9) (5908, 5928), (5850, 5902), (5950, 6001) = 3.78 angstrom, 7.67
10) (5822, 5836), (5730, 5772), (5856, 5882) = -0.88 angstrom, 7.61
